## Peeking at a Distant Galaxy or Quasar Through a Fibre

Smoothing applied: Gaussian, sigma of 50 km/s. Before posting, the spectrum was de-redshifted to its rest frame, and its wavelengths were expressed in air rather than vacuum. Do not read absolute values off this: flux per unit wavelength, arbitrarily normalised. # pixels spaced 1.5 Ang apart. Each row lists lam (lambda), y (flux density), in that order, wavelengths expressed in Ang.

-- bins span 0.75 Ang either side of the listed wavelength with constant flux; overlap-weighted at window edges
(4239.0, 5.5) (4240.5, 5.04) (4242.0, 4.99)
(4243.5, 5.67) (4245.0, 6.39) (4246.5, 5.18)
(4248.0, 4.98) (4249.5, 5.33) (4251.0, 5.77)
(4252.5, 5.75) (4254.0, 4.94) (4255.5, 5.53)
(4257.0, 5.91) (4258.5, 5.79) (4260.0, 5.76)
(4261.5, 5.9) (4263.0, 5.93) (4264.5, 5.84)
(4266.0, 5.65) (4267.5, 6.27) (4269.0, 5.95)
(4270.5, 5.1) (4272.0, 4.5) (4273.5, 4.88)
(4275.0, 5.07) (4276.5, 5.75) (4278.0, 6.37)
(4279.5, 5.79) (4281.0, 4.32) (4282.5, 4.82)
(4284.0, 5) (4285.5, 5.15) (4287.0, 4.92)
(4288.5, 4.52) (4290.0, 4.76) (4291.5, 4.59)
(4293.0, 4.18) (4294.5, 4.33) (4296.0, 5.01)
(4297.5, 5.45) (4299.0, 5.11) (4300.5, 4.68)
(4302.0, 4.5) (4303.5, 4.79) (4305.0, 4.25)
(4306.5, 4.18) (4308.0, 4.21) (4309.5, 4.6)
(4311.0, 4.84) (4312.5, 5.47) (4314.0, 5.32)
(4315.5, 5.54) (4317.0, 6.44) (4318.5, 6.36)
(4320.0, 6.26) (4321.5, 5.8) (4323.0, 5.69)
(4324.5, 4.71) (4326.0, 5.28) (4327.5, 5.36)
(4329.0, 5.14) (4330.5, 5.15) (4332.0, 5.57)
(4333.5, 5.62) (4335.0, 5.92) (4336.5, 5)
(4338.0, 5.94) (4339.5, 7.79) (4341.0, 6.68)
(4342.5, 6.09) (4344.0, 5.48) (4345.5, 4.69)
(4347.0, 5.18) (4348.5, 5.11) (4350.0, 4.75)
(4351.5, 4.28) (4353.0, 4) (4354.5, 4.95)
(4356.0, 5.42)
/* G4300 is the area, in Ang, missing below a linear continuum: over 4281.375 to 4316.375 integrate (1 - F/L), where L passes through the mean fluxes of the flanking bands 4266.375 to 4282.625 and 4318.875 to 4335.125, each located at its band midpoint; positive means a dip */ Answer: 4.1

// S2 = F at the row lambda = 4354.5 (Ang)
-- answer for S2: 4.95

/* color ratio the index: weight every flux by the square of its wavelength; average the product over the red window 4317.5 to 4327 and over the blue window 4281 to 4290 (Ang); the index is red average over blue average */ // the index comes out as 1.2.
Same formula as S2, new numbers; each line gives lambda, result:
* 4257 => 5.91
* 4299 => 5.11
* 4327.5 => 5.36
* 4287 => 4.92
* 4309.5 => 4.6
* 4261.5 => 5.9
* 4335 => 5.92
